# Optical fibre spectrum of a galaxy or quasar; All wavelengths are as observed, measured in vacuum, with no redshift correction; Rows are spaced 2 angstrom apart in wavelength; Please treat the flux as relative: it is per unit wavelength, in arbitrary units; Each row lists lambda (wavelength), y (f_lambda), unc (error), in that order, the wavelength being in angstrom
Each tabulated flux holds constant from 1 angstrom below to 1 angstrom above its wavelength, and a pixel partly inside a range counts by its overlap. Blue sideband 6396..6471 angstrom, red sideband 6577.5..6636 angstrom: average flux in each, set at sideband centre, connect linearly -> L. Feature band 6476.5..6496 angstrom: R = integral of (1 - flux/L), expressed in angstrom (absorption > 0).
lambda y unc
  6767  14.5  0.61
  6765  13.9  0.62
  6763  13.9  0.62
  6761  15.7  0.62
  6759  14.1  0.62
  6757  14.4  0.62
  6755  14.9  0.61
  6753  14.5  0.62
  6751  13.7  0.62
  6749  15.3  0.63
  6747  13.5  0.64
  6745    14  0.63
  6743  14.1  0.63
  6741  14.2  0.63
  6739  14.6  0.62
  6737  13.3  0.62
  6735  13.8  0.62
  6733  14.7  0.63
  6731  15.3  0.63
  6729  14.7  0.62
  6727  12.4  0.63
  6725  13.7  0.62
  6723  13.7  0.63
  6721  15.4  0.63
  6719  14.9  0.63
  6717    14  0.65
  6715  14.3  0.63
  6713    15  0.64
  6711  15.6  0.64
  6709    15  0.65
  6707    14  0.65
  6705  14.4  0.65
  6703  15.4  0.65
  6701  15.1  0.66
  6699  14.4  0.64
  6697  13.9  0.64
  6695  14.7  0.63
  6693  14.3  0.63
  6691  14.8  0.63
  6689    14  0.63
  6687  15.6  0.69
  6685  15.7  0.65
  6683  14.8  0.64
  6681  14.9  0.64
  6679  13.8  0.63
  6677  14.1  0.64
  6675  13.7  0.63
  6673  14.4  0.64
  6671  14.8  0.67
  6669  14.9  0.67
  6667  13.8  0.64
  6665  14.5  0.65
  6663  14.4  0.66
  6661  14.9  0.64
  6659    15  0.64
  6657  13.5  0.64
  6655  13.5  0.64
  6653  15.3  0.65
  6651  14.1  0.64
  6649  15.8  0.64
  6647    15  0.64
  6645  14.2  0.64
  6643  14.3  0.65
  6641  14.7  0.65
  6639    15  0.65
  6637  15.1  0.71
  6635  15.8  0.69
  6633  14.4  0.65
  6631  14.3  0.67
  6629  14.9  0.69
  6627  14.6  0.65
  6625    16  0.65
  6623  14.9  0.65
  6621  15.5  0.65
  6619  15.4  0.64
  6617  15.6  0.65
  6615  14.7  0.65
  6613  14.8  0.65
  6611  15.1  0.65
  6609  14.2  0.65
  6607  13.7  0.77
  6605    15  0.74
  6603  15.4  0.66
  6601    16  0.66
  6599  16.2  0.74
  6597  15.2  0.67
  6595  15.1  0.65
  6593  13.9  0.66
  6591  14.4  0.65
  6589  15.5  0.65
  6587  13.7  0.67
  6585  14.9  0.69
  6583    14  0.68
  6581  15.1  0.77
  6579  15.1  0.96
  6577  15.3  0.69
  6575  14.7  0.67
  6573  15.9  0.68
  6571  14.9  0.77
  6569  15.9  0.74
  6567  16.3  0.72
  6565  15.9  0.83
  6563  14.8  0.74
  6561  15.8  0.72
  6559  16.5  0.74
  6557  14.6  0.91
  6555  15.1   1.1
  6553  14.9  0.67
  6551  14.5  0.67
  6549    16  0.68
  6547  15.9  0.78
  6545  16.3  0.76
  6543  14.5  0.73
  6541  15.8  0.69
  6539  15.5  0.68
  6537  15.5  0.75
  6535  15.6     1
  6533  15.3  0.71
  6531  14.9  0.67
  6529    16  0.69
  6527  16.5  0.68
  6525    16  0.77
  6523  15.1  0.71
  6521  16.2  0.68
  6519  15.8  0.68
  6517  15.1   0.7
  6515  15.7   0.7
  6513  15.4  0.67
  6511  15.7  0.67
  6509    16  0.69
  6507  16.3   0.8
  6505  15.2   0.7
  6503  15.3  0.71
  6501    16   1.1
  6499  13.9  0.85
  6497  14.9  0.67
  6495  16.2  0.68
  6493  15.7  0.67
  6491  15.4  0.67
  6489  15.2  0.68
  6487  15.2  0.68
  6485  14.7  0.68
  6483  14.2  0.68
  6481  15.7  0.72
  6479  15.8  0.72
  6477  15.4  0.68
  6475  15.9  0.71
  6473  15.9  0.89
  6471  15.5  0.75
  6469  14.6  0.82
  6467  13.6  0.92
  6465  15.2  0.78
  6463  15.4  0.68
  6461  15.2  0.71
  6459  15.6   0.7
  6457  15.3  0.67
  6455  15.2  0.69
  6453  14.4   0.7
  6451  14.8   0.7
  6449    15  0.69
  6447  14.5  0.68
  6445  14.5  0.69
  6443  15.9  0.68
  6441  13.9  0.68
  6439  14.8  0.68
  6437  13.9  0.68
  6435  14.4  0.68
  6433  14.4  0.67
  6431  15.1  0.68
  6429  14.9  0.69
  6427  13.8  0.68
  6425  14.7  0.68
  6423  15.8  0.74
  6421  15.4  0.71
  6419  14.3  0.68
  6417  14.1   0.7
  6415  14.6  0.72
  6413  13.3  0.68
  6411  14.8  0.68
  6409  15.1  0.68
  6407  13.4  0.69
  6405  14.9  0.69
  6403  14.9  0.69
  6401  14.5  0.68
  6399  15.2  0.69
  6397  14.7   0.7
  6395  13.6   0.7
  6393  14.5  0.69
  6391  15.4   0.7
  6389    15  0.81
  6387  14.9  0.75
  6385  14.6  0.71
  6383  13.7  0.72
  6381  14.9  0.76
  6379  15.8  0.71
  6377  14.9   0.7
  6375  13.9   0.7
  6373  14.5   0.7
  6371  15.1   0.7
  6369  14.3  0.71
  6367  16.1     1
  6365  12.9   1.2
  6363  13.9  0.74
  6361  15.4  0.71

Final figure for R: -0.74 angstrom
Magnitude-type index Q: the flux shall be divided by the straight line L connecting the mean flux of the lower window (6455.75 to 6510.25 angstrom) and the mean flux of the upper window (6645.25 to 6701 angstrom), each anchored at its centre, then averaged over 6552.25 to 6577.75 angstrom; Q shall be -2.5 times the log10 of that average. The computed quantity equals -0.03 mag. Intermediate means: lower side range 15.3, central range 15.4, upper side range 14.5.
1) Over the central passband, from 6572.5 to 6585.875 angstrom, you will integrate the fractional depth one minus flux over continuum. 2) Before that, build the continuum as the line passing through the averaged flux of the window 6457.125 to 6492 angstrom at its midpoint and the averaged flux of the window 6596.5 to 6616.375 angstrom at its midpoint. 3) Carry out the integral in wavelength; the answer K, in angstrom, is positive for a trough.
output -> 0.09 angstrom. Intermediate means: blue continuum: 15.2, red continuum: 15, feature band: 15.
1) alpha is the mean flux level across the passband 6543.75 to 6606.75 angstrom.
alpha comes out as 15.2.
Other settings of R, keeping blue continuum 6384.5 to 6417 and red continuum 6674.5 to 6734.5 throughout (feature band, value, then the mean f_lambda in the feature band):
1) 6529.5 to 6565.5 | -2.1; 15.4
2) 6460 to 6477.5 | -0.7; 15.2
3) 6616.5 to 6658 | -0.8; 14.8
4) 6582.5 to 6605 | -0.6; 15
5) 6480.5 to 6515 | -1.9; 15.4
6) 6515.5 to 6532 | -1.3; 15.7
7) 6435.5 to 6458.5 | -0.3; 14.8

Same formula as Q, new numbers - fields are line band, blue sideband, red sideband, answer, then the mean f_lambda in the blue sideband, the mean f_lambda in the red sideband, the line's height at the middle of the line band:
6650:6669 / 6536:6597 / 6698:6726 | 0.04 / 15.2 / 14.6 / 14.8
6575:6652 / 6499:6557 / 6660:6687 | 0.00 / 15.5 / 14.6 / 15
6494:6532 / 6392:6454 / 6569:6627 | -0.06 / 14.6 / 15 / 14.8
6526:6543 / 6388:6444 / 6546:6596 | -0.04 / 14.6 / 15.1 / 15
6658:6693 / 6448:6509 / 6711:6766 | 0.00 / 15.2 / 14.3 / 14.5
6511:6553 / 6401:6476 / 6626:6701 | -0.06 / 14.8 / 14.6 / 14.7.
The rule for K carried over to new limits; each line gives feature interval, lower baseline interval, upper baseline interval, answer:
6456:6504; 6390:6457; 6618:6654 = -1.7 angstrom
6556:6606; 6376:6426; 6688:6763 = -2.3 angstrom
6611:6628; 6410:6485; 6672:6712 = -0.6 angstrom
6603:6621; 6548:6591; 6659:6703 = 0.1 angstrom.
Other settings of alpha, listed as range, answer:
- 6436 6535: 15.3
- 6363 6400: 14.6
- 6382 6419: 14.5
